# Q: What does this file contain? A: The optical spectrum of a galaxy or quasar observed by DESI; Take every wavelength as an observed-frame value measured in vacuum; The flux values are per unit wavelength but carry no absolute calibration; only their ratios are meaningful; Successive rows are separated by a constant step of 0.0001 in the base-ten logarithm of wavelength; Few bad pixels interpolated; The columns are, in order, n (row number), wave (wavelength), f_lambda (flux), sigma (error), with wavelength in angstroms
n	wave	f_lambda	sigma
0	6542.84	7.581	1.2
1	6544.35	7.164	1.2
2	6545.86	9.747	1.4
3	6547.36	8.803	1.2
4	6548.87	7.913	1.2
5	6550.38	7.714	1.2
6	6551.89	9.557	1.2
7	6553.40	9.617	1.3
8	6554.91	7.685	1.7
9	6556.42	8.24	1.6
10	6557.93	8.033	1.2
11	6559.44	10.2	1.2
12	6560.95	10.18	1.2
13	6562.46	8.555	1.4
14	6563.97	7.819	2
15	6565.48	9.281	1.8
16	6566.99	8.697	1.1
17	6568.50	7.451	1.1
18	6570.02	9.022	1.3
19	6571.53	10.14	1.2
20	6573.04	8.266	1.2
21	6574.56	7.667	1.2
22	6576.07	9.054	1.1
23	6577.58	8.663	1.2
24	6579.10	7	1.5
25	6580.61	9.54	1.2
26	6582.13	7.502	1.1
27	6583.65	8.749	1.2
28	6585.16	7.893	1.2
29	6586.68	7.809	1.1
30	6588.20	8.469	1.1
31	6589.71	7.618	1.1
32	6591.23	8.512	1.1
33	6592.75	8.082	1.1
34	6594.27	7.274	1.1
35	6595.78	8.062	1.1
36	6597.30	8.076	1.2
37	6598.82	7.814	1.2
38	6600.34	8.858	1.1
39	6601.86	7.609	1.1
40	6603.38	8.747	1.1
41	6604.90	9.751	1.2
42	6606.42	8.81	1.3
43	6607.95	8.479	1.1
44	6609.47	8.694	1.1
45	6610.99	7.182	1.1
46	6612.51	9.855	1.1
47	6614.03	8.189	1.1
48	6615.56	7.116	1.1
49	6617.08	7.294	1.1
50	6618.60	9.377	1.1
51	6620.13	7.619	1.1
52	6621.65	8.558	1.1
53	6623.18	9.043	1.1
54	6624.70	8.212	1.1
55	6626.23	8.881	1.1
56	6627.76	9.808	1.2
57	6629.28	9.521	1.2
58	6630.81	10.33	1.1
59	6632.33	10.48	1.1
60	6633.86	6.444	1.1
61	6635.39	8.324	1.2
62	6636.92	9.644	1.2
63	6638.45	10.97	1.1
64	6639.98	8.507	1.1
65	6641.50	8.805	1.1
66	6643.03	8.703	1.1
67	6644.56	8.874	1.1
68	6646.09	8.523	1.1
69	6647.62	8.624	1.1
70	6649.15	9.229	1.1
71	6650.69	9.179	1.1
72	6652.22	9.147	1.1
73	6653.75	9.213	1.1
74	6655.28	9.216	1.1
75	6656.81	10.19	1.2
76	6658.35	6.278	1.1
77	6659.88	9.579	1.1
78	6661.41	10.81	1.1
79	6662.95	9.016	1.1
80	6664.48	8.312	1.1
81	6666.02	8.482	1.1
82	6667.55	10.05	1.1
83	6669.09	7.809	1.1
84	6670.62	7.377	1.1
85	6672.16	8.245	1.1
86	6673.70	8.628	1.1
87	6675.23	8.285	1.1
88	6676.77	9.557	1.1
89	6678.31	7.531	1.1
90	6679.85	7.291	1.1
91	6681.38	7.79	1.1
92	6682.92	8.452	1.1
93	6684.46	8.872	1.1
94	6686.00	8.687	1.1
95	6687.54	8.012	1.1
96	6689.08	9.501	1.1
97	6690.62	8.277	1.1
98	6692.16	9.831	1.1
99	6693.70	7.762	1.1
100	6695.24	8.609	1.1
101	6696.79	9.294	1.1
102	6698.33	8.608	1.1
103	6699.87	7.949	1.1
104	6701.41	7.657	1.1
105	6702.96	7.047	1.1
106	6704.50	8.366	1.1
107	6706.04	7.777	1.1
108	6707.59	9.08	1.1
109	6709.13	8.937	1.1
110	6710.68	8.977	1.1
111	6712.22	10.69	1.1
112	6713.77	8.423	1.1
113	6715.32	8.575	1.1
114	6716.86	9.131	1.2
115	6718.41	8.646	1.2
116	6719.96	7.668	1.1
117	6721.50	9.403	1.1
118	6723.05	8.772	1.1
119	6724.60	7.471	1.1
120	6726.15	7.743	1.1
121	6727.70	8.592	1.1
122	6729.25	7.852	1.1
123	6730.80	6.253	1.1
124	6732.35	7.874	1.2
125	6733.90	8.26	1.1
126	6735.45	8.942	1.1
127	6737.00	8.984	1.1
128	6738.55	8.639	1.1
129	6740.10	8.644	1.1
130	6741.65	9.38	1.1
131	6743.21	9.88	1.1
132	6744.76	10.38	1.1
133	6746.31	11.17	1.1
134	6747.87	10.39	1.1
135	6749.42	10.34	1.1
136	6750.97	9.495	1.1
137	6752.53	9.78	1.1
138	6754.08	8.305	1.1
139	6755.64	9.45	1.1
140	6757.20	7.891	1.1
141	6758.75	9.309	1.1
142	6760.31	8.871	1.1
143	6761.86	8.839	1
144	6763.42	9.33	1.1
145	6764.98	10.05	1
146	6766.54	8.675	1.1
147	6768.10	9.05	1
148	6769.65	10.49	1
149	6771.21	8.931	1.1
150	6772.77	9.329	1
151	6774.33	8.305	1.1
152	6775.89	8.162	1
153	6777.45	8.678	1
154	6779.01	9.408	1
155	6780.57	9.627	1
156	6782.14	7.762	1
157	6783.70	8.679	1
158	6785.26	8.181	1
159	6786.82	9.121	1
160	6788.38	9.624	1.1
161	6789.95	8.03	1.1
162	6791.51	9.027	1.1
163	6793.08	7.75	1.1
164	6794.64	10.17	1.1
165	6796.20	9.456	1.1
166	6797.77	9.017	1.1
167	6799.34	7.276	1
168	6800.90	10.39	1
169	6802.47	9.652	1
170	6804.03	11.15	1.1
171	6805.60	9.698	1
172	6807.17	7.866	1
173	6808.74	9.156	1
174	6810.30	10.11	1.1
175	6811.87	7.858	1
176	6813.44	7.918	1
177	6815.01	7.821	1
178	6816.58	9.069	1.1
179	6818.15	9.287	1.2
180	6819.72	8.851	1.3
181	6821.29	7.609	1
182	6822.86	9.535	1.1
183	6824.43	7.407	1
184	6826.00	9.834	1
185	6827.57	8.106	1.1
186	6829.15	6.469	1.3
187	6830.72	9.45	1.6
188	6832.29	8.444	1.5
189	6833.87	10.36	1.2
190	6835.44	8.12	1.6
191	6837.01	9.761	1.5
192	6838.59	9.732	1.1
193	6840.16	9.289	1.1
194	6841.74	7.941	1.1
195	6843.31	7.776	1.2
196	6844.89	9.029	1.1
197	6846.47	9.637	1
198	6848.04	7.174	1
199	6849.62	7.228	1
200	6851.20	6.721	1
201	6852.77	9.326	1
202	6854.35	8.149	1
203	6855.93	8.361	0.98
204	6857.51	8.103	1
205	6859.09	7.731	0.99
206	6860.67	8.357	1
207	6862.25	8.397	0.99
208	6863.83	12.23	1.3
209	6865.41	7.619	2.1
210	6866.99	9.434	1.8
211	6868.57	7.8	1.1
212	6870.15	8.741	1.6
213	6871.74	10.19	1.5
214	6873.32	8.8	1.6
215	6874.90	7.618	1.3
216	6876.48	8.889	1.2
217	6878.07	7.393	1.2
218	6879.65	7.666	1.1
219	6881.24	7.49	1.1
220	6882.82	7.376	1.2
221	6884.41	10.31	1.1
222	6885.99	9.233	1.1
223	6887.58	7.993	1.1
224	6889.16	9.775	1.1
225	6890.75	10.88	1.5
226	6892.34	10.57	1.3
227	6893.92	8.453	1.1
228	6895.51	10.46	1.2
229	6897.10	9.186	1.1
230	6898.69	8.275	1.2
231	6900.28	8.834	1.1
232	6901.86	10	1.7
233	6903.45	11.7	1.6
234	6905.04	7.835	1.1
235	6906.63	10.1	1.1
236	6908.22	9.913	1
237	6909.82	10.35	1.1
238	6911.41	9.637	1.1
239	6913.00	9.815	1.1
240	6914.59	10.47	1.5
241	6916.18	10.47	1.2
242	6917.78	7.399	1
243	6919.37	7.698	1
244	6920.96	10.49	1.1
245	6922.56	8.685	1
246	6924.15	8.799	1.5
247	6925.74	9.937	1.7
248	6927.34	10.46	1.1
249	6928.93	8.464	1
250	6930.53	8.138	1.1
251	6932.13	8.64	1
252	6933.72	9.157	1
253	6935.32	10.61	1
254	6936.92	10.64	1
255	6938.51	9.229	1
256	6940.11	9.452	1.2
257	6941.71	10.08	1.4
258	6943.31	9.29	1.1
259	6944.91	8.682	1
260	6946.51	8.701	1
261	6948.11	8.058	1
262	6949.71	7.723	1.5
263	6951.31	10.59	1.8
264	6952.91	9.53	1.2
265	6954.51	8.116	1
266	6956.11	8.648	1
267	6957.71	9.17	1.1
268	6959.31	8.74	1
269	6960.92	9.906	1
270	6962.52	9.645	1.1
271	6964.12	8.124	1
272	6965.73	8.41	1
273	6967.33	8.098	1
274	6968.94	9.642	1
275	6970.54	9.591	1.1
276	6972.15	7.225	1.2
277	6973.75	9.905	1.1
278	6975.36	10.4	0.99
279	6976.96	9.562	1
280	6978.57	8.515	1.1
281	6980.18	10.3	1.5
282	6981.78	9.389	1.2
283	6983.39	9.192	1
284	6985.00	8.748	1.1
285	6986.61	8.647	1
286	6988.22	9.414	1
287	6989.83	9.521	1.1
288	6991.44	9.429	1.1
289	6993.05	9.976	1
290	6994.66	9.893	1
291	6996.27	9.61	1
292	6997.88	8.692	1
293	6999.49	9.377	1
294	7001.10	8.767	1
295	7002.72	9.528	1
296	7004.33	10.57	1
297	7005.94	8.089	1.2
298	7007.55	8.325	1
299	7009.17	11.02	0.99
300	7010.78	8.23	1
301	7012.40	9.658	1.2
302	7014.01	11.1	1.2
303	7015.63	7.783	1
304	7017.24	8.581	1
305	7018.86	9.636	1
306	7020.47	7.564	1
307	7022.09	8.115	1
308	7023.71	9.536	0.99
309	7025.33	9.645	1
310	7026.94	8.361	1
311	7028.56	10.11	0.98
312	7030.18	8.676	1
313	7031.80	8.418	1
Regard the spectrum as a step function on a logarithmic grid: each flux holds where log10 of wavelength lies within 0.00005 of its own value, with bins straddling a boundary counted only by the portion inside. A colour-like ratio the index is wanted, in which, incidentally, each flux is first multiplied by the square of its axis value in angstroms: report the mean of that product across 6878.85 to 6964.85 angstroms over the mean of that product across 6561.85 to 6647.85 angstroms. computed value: 1.19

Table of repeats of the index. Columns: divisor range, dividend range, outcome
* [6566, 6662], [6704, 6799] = 1.08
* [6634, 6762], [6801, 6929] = 1.07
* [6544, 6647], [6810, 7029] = 1.16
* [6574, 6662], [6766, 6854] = 1.08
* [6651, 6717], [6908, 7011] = 1.16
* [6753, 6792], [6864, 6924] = 1.06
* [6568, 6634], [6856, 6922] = 1.17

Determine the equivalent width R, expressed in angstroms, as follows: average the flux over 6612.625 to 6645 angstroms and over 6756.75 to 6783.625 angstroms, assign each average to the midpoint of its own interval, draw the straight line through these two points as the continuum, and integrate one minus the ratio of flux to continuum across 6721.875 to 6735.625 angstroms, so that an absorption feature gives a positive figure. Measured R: 1.5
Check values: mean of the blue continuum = 8.82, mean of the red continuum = 8.99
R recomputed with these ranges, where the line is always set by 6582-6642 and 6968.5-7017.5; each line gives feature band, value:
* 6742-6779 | -2.1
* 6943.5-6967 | 1.0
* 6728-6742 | 0.8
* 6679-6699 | 0.4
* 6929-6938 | -0.2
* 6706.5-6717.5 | -0.4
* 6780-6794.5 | 0.3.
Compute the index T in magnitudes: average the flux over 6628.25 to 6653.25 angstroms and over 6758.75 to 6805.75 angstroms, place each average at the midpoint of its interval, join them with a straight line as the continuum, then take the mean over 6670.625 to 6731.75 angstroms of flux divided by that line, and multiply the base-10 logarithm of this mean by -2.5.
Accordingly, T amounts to 0.09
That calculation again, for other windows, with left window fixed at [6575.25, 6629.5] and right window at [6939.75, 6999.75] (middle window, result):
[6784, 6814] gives -0.03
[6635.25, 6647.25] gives -0.08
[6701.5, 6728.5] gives 0.01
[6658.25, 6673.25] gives -0.02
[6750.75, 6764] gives -0.04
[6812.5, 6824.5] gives 0.04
